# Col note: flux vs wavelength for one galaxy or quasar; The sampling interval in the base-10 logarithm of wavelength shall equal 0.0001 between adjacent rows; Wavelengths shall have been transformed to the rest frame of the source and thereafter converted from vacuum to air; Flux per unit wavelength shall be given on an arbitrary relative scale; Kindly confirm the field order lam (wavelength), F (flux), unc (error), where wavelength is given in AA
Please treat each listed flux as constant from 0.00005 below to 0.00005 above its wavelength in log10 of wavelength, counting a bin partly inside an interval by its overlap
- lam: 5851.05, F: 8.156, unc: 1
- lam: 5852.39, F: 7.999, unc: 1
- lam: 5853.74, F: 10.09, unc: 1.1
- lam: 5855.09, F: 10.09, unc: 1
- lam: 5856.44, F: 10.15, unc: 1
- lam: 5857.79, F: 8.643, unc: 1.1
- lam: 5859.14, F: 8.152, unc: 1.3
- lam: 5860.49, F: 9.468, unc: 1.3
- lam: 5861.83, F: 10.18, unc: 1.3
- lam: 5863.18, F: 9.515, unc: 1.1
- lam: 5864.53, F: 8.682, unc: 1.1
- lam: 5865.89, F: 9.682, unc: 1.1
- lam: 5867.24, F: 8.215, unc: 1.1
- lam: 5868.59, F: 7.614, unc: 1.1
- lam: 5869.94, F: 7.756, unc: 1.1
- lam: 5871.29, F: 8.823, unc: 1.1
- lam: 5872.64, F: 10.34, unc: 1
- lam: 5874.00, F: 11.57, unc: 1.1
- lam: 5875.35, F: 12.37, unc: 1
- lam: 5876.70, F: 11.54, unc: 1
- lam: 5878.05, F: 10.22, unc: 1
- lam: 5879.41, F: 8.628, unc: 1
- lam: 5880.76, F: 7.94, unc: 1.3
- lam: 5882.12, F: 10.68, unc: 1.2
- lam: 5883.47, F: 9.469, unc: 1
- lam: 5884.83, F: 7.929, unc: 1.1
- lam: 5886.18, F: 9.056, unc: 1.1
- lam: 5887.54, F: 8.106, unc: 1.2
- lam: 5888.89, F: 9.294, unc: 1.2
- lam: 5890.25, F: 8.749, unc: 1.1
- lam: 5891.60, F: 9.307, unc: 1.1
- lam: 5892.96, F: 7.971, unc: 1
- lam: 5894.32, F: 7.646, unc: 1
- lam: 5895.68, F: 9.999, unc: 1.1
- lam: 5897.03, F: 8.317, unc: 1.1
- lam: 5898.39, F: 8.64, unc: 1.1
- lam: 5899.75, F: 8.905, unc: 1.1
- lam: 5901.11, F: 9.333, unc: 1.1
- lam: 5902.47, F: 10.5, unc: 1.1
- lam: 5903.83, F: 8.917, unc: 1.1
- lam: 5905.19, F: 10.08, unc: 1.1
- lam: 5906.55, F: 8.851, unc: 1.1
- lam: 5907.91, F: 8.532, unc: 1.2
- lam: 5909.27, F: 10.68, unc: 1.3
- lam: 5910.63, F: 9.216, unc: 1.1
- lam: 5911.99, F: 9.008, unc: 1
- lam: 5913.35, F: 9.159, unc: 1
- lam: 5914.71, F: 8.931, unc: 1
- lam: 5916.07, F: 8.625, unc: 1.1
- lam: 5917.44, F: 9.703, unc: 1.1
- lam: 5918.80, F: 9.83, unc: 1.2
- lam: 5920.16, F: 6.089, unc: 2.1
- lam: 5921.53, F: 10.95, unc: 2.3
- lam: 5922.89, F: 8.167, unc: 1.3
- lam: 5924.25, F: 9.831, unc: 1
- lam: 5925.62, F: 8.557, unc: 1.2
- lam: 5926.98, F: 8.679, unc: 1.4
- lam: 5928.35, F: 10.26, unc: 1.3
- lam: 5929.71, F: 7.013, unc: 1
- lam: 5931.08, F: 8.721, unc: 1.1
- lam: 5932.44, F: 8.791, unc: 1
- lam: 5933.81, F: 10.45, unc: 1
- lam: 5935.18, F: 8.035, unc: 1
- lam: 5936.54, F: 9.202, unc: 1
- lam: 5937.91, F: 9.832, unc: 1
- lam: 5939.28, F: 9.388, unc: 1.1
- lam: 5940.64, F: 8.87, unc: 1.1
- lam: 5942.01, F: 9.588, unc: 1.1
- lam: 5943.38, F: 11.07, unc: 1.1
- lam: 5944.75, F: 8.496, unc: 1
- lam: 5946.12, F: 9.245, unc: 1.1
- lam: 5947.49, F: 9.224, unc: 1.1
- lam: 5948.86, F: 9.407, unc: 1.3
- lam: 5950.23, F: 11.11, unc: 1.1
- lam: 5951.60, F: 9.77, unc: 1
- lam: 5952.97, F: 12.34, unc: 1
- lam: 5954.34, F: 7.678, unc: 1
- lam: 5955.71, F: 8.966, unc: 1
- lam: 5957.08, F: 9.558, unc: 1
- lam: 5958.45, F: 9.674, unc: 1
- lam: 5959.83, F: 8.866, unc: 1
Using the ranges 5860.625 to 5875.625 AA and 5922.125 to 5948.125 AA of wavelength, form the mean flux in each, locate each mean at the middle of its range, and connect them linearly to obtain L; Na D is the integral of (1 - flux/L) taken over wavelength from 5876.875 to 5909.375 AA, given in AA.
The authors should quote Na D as 0.9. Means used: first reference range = 9.45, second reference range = 9.13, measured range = 9.08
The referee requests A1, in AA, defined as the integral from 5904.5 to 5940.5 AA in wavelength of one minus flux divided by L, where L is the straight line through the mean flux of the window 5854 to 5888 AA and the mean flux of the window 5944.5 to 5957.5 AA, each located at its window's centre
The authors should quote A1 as 1.7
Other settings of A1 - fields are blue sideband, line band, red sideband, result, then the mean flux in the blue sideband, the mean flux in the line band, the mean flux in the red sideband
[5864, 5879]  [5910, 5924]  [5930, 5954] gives 0.9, 9.7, 9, 9.55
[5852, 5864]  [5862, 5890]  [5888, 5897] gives -0.9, 9.39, 9.37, 8.78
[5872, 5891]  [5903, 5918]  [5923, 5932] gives -0.2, 9.7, 9.25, 8.8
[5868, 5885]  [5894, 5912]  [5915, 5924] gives 0.0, 9.67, 9.23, 8.94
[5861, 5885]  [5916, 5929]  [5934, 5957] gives 0.6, 9.54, 9.08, 9.54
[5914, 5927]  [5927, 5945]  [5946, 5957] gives 0.3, 8.95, 9.21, 9.74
